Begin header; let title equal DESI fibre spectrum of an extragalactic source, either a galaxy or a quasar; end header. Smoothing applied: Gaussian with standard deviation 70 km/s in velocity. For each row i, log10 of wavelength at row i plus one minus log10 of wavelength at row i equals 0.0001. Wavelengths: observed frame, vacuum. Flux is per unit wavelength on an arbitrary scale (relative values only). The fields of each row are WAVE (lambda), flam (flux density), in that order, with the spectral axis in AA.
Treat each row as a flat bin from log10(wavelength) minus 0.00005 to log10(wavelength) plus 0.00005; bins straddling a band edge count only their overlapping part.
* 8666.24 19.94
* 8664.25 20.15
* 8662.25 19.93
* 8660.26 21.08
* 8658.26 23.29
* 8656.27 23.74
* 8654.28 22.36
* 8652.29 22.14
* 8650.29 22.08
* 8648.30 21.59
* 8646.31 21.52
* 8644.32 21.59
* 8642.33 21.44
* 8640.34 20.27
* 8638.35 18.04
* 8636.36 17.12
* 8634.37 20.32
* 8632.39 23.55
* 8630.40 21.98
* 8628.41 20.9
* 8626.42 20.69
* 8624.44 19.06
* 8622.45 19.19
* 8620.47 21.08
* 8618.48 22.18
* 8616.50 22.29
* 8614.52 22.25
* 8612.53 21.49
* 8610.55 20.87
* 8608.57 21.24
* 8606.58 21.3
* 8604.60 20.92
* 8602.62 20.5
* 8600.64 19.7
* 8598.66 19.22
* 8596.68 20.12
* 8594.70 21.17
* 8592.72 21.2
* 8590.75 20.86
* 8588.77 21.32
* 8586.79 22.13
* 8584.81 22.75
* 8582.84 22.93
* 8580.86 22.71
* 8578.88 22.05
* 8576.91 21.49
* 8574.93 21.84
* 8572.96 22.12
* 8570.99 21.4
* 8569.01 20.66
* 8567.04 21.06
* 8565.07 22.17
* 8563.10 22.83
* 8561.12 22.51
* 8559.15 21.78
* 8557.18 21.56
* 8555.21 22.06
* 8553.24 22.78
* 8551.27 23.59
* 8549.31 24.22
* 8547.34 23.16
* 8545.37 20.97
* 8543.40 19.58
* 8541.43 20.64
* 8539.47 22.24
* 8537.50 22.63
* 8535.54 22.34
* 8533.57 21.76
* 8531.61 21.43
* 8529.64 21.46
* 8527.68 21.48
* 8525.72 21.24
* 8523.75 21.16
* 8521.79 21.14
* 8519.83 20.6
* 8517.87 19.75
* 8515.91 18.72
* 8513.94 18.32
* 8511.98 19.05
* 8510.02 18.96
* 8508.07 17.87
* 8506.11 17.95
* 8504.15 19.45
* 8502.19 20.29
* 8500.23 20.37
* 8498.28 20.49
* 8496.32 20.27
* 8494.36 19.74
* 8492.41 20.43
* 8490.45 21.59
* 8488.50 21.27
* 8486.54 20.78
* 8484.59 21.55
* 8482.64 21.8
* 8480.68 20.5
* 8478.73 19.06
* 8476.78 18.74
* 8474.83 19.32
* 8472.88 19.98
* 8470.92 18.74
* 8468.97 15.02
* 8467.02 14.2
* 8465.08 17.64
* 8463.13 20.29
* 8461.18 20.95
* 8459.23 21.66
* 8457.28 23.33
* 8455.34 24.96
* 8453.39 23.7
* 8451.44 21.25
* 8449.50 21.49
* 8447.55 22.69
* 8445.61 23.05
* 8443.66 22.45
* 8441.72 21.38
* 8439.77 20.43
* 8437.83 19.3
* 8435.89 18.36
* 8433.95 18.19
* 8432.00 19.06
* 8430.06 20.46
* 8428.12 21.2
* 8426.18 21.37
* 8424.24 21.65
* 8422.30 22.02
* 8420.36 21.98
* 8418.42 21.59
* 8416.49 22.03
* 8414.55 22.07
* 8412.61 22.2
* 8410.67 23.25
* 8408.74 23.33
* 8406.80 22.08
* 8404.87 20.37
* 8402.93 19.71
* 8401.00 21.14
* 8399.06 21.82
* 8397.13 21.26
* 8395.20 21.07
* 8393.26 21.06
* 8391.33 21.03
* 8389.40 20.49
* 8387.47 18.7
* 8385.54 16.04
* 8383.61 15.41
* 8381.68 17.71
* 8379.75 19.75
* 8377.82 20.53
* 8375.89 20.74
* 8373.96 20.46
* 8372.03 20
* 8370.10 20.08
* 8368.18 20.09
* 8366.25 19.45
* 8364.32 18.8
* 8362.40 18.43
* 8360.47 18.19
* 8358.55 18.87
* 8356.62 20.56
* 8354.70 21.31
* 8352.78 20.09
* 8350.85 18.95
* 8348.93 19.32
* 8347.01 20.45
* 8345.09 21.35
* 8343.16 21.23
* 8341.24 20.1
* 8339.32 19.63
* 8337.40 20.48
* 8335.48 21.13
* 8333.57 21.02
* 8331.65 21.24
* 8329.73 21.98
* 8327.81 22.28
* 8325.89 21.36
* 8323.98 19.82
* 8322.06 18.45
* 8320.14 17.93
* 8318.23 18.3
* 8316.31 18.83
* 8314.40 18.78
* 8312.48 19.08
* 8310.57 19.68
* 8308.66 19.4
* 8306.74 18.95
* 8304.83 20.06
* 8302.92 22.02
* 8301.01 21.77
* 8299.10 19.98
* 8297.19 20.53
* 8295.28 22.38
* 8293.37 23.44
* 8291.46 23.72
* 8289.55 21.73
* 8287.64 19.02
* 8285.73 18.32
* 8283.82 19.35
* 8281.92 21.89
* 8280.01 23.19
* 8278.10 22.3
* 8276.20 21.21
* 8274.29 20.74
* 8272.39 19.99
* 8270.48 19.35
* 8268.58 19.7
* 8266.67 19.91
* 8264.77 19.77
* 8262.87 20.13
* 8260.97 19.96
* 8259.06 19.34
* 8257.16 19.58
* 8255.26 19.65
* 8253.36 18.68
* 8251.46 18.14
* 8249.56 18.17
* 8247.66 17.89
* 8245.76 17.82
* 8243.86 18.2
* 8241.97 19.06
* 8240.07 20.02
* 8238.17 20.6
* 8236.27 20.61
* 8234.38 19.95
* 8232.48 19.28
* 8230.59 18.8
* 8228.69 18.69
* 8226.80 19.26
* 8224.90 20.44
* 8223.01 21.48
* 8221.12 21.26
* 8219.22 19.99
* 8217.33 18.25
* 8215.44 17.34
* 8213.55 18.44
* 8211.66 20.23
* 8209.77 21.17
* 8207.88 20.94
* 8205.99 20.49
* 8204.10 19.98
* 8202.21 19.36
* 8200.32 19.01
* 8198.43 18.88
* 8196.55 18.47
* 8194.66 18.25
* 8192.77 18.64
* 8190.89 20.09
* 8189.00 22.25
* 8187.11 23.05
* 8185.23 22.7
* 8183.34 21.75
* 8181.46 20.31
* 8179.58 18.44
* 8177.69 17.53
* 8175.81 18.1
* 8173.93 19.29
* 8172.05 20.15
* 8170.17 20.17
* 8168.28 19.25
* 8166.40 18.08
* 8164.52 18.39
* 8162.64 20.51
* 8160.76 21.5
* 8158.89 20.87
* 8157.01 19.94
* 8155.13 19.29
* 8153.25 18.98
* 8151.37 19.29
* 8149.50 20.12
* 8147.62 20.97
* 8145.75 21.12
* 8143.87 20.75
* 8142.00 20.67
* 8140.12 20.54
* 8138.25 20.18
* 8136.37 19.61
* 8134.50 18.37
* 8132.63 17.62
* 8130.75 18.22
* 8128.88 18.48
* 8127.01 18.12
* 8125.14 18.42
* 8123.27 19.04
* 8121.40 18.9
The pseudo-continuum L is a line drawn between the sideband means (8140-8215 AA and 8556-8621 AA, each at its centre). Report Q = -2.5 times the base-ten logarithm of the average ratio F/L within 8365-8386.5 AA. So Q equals 0.09 mag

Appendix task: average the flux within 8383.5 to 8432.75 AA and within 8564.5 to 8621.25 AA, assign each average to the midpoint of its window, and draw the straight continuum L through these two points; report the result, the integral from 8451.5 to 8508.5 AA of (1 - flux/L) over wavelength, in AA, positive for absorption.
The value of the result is 2.8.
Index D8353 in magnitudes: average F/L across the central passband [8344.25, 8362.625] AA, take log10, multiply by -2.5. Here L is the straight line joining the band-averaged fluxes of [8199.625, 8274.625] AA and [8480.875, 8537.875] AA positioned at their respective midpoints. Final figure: 0.01 mag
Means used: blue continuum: 19.5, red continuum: 20.5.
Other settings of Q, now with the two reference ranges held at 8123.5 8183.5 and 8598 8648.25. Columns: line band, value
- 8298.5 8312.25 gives -0.02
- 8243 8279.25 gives 0.01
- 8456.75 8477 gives 0.07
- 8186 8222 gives -0.01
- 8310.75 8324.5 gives 0.07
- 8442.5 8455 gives -0.11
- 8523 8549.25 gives -0.06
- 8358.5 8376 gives 0.03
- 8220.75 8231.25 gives -0.01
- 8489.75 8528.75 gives 0.03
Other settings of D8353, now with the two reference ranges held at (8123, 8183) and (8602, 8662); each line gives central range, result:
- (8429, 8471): 0.006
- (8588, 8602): 0.029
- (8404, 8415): -0.094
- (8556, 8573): -0.042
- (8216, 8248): 0.014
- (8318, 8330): 0.004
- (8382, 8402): 0.032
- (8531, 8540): -0.064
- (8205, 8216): -0.010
